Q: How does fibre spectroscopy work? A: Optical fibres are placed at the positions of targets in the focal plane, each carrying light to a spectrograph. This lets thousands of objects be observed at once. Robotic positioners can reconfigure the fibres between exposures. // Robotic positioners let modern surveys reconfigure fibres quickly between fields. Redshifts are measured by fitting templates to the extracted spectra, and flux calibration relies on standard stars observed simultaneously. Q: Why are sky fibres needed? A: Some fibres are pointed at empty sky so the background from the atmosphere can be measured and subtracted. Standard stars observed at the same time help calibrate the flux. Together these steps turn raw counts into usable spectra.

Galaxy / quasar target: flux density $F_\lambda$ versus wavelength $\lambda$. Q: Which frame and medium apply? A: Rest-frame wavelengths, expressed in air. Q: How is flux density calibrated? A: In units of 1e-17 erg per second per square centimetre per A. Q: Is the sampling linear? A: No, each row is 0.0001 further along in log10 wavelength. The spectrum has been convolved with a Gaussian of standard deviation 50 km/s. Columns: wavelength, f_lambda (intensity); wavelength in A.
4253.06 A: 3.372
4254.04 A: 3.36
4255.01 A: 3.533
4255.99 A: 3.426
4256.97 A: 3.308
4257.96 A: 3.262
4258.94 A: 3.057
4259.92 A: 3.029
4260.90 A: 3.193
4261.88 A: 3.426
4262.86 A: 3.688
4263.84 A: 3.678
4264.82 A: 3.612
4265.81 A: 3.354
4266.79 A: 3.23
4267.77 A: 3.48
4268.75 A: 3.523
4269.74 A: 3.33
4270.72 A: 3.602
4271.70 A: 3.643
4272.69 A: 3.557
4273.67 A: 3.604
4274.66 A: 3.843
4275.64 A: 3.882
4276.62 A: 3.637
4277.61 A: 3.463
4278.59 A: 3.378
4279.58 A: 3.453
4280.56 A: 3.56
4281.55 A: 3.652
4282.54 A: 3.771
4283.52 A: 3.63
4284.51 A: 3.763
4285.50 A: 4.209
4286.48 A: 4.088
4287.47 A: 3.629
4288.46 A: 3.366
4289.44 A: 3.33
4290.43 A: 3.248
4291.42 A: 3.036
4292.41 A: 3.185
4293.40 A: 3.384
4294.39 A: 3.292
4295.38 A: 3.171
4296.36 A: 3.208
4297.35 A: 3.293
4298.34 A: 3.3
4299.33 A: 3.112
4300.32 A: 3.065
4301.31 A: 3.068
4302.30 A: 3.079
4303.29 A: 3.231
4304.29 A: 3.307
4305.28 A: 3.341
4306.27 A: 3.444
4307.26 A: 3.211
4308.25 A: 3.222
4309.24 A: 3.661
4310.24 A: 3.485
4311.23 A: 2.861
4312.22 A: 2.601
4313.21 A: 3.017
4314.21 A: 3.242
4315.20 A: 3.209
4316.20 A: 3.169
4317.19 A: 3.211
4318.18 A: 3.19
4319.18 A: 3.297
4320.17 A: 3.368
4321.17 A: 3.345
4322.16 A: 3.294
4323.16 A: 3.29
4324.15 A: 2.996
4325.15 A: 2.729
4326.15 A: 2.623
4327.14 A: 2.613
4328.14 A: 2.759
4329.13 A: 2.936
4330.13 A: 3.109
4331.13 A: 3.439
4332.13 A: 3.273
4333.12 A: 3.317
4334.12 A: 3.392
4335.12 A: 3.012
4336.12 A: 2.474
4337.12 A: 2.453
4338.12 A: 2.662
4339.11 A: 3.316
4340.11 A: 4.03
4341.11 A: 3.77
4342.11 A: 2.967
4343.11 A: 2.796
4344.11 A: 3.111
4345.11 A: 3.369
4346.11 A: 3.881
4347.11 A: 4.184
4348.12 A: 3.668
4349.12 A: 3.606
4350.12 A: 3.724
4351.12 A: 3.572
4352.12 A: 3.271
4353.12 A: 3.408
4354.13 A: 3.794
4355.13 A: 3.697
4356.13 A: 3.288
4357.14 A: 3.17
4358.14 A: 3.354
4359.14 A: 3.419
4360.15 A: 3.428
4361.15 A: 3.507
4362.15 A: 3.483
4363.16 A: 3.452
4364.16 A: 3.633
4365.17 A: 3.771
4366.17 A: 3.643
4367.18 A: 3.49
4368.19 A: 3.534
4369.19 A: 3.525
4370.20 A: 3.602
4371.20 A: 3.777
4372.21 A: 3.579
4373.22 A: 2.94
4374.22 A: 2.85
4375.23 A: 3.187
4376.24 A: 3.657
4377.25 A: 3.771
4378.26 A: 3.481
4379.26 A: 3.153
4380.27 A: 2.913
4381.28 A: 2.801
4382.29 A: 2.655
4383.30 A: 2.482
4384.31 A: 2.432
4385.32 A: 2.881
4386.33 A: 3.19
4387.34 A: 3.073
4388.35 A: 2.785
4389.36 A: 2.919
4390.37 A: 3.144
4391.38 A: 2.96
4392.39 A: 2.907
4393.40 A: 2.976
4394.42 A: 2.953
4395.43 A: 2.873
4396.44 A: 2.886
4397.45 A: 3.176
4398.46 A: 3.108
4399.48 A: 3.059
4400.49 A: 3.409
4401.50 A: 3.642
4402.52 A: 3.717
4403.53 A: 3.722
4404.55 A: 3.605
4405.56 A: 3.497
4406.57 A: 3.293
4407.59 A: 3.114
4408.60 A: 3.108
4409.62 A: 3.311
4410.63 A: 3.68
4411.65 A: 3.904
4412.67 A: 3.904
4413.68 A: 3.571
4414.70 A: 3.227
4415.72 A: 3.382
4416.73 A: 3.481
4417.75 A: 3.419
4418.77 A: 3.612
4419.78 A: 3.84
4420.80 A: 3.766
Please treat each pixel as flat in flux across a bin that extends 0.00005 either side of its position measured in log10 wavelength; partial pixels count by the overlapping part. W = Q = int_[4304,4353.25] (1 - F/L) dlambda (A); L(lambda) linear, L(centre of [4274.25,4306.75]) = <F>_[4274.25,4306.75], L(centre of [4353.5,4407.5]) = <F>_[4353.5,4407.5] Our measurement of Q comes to 2.1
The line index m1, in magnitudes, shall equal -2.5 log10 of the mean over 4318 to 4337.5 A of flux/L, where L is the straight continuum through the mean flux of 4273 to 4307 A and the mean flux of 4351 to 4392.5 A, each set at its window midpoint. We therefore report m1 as 0.11 mag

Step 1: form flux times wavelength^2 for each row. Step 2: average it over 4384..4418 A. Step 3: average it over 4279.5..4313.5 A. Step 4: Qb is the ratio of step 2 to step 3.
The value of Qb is 1.02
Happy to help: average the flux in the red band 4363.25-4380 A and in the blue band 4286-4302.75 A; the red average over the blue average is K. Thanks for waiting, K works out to 1.1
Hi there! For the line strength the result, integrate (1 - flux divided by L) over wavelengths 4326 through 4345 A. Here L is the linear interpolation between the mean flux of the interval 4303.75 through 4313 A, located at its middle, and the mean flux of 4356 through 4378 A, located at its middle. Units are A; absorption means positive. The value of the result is 1.52 A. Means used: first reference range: 3.23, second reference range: 3.46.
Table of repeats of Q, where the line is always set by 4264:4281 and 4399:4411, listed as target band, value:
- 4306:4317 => 1.01 A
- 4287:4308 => 1.60 A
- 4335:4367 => 0.60 A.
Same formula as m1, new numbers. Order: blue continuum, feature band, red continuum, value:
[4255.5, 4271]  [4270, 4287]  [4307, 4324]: -0.11 mag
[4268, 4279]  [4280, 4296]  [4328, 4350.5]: 0.00 mag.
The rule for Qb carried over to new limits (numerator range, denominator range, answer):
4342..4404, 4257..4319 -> 1.01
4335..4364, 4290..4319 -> 1.08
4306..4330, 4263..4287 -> 0.88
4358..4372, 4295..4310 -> 1.12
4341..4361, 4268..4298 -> 1.02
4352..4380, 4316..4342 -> 1.13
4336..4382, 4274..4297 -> 1.00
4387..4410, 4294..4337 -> 1.05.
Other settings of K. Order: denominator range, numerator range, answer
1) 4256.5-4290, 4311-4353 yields 0.90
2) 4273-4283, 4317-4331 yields 0.84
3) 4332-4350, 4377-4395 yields 0.90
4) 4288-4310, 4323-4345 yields 0.94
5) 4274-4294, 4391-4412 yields 0.92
